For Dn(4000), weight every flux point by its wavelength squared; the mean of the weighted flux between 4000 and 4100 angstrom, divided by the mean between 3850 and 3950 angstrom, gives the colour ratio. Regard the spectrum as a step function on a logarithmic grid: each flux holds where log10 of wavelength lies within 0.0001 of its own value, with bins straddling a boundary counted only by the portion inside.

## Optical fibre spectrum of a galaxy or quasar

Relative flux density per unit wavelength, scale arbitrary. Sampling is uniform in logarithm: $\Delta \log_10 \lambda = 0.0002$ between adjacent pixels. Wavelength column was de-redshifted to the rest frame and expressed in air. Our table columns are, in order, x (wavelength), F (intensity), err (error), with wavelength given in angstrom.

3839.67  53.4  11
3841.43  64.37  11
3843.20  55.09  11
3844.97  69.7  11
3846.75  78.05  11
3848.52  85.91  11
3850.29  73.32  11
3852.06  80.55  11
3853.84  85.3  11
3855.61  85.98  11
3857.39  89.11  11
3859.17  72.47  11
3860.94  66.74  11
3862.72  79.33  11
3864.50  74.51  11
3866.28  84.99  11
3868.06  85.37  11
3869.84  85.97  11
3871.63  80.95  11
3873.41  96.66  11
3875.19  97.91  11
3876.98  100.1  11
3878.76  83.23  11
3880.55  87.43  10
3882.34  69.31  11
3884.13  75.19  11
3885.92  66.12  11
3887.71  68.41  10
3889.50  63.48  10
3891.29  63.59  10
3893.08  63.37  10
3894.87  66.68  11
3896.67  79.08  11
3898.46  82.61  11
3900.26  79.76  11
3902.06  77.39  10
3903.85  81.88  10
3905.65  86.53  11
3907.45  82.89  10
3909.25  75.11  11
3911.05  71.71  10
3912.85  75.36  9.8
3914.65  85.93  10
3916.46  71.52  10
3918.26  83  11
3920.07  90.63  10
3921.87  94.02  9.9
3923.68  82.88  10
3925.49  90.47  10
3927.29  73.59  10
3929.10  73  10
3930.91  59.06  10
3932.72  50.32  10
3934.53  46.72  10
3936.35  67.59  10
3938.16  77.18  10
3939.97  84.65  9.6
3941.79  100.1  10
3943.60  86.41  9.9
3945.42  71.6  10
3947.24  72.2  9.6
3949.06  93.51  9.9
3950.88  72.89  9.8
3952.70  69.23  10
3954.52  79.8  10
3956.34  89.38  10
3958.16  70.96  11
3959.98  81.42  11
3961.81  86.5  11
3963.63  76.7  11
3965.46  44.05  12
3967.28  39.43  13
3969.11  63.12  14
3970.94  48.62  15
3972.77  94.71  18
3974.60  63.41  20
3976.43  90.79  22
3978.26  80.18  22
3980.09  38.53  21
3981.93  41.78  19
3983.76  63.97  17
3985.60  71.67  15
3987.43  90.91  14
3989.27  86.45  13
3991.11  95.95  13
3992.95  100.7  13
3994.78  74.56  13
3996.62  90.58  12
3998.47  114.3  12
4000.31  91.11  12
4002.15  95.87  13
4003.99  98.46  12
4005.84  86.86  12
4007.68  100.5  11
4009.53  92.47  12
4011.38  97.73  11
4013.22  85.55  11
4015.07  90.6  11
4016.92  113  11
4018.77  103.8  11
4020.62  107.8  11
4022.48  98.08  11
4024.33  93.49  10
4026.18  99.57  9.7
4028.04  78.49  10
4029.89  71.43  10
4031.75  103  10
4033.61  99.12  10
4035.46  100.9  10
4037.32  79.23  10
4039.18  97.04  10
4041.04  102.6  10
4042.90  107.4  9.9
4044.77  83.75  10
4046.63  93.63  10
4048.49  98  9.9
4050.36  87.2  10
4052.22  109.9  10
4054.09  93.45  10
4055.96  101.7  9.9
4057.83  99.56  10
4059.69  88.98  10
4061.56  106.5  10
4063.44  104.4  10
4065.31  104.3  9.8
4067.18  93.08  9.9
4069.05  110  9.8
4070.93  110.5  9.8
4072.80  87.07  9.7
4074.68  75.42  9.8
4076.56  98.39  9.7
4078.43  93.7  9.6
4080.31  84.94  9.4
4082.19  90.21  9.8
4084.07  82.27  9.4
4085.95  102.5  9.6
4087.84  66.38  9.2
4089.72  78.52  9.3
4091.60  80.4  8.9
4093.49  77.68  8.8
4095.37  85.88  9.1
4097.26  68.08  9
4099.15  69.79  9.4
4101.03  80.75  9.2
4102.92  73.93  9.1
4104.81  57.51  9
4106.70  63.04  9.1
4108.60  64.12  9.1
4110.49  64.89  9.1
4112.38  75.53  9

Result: 1.28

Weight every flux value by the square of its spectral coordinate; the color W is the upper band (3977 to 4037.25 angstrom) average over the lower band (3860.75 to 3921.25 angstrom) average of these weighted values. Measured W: 1.20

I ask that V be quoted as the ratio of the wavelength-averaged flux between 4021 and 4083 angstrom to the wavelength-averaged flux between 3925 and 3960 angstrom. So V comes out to 1.27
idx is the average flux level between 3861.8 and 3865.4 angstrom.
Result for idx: 76.8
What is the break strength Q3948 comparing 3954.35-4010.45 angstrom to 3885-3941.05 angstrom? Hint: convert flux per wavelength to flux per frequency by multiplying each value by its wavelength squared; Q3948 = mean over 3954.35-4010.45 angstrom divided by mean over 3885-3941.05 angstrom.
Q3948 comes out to 1.09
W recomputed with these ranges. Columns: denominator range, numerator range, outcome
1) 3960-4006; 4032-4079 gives 1.30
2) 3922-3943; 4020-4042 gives 1.33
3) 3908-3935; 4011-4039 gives 1.32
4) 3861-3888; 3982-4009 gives 1.15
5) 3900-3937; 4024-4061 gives 1.32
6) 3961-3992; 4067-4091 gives 1.37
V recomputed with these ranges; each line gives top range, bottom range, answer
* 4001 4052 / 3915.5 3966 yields 1.24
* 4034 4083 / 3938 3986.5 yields 1.33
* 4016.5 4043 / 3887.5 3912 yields 1.29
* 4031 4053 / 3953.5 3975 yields 1.38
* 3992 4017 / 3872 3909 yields 1.20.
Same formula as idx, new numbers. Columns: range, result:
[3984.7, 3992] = 86.2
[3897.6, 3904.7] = 80.4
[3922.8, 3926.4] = 86.8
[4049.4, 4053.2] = 98.4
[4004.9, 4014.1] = 92.7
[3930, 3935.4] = 52.1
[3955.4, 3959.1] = 80.3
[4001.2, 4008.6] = 95.5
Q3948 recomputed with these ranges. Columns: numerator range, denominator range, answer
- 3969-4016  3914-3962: 1.10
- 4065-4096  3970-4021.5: 1.08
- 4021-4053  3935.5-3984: 1.36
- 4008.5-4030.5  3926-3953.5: 1.34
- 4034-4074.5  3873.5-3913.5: 1.37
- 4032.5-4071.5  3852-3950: 1.36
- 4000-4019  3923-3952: 1.33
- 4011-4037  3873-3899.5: 1.33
